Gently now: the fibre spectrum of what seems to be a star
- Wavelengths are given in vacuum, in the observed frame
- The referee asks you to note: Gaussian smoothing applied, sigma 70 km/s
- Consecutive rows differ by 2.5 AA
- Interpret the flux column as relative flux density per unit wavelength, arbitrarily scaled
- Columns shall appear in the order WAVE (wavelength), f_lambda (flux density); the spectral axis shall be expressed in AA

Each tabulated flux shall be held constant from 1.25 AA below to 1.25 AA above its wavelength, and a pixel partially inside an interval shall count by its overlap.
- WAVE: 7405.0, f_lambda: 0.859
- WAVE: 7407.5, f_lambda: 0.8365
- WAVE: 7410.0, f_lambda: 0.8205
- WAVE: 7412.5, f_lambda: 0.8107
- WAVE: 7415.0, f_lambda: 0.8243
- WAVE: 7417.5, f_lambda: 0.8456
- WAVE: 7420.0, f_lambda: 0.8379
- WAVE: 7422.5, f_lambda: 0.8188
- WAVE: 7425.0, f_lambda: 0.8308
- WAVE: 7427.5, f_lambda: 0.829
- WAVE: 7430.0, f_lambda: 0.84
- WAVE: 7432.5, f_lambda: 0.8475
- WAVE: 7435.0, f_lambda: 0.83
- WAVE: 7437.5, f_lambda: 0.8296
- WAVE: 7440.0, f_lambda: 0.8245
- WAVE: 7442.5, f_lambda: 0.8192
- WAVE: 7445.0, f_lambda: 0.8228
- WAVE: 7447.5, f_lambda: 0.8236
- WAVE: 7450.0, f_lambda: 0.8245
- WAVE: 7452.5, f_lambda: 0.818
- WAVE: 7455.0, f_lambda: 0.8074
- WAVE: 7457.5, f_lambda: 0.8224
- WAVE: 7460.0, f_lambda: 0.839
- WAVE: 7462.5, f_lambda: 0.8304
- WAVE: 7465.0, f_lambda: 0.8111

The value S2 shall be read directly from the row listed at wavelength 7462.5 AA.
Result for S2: 0.8304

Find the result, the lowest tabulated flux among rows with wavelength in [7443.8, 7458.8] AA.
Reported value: 0.8074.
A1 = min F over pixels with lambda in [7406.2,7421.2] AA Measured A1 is 0.8107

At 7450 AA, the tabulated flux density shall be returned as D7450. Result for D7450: 0.8245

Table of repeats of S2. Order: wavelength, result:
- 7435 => 0.83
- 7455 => 0.8074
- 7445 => 0.8228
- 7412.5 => 0.8107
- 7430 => 0.84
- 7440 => 0.8245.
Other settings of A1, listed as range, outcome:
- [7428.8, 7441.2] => 0.8245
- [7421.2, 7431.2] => 0.8188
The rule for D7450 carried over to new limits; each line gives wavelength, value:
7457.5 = 0.8224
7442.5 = 0.8192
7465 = 0.8111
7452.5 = 0.818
